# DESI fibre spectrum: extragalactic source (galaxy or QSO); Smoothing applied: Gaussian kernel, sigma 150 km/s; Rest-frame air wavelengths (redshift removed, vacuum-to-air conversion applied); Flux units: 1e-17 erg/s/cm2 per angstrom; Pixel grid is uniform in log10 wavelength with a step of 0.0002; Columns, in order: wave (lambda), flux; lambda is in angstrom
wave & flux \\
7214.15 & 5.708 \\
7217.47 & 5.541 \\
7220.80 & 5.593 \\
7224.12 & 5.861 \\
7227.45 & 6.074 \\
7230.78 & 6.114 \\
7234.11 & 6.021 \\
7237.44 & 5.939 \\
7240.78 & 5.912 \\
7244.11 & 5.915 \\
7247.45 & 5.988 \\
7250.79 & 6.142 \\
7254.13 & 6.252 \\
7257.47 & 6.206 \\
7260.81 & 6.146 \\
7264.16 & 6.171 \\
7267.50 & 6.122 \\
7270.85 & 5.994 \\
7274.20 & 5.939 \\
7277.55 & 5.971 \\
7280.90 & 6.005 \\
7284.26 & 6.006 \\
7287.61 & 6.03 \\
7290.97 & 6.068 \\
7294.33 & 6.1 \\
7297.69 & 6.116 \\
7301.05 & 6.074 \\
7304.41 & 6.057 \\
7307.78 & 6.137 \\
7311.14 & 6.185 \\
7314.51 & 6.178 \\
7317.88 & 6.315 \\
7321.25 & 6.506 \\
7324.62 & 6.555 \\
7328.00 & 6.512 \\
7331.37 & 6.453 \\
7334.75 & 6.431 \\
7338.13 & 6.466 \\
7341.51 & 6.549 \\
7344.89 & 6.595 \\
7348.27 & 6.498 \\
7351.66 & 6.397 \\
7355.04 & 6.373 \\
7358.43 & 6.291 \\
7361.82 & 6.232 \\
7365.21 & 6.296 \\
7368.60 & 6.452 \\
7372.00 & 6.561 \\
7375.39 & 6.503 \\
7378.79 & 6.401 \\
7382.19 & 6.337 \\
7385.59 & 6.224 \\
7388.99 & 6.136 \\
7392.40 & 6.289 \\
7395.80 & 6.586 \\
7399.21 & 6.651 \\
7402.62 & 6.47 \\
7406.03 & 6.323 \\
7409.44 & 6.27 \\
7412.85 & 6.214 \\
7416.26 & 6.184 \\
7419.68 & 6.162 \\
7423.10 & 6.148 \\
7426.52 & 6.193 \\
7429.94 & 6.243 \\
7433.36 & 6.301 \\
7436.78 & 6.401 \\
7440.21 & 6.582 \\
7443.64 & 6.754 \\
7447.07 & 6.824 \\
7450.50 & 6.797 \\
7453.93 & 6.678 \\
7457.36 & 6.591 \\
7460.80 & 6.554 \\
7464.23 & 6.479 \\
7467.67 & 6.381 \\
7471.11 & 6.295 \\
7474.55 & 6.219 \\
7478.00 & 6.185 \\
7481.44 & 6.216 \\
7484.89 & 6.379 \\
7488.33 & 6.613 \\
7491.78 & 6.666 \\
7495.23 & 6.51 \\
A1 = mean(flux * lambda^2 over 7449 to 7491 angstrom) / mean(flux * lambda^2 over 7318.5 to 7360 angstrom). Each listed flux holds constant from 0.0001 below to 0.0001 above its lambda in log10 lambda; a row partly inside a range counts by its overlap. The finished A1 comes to 1.03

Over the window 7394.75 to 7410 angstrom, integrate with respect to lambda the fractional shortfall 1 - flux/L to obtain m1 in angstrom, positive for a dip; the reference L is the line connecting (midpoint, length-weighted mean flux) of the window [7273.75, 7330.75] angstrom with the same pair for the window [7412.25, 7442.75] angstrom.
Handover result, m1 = -0.5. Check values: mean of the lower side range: 6.17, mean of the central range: 6.47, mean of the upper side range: 6.28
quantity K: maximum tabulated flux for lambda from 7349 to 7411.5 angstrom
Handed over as 6.651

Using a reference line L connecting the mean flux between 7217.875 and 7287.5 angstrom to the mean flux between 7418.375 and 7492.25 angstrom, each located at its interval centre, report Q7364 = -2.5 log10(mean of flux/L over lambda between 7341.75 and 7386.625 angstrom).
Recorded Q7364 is -0.03 mag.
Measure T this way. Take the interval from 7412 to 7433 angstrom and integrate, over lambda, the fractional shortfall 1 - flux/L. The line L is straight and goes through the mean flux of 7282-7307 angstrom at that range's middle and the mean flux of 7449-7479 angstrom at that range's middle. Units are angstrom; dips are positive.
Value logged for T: 0.6 angstrom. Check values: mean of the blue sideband 6.06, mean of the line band 6.2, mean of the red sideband 6.47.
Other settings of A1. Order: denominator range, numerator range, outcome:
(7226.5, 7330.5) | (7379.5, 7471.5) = 1.09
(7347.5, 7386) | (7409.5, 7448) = 1.01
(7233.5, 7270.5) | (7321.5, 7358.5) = 1.09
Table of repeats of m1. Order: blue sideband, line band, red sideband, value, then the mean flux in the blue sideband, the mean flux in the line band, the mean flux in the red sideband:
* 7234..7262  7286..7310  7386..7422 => 0.2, 6.06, 6.09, 6.32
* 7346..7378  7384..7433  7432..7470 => 1.5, 6.4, 6.29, 6.57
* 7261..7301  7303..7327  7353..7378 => -0.4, 6.05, 6.28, 6.39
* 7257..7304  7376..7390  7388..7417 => 0.0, 6.06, 6.3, 6.36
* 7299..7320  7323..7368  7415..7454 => -1.4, 6.17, 6.43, 6.43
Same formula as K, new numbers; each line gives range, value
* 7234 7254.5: 6.252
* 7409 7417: 6.27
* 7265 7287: 6.122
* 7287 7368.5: 6.595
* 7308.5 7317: 6.185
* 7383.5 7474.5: 6.824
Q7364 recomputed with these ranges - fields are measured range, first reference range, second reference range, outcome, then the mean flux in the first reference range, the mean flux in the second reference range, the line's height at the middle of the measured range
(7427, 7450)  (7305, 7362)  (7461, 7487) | -0.029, 6.39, 6.33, 6.34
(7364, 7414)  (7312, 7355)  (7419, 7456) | 0.013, 6.45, 6.47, 6.46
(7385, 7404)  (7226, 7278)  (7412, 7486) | -0.016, 6.06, 6.4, 6.31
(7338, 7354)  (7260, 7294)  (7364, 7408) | -0.039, 6.04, 6.4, 6.27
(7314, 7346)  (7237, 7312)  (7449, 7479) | -0.048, 6.06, 6.47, 6.18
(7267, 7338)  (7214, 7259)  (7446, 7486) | -0.015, 5.95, 6.46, 6.1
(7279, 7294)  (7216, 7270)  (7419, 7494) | 0.011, 6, 6.44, 6.09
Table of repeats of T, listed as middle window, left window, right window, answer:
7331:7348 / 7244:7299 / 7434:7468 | -0.6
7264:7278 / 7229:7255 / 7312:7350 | 0.3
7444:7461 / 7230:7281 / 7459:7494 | -0.9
